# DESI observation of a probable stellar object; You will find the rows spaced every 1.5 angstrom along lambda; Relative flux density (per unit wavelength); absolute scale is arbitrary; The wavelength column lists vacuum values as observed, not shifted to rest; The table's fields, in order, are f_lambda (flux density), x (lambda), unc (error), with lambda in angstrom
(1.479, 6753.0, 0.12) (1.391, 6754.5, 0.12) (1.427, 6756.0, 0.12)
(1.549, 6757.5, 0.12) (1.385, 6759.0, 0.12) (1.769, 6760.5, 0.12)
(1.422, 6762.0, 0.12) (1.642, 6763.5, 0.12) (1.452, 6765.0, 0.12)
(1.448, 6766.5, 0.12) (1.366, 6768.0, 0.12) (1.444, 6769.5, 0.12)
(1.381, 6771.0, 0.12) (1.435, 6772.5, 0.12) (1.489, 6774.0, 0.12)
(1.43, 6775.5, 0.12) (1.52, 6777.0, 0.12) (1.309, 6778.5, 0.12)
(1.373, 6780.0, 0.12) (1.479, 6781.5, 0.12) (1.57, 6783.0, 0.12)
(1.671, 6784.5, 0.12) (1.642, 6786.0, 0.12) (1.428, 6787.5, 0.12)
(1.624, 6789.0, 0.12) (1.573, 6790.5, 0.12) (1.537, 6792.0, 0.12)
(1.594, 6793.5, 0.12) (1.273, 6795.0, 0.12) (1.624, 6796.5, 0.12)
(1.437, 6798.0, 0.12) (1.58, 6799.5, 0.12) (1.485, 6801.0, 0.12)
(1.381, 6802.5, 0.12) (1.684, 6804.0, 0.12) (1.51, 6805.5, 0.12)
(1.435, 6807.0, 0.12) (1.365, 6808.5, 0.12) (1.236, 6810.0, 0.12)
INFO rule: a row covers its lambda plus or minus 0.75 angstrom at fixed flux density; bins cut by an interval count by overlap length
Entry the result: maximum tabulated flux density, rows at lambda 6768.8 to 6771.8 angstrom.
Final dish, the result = 1.444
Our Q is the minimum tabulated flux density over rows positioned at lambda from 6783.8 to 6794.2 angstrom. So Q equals 1.428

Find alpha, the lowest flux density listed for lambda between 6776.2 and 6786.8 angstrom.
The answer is 1.309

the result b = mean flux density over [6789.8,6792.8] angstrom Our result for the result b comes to 1.56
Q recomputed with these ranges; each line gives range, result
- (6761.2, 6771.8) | 1.366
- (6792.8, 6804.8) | 1.273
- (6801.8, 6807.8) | 1.381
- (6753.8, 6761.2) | 1.385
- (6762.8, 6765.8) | 1.452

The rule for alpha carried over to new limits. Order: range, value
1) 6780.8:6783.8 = 1.479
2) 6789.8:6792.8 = 1.537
